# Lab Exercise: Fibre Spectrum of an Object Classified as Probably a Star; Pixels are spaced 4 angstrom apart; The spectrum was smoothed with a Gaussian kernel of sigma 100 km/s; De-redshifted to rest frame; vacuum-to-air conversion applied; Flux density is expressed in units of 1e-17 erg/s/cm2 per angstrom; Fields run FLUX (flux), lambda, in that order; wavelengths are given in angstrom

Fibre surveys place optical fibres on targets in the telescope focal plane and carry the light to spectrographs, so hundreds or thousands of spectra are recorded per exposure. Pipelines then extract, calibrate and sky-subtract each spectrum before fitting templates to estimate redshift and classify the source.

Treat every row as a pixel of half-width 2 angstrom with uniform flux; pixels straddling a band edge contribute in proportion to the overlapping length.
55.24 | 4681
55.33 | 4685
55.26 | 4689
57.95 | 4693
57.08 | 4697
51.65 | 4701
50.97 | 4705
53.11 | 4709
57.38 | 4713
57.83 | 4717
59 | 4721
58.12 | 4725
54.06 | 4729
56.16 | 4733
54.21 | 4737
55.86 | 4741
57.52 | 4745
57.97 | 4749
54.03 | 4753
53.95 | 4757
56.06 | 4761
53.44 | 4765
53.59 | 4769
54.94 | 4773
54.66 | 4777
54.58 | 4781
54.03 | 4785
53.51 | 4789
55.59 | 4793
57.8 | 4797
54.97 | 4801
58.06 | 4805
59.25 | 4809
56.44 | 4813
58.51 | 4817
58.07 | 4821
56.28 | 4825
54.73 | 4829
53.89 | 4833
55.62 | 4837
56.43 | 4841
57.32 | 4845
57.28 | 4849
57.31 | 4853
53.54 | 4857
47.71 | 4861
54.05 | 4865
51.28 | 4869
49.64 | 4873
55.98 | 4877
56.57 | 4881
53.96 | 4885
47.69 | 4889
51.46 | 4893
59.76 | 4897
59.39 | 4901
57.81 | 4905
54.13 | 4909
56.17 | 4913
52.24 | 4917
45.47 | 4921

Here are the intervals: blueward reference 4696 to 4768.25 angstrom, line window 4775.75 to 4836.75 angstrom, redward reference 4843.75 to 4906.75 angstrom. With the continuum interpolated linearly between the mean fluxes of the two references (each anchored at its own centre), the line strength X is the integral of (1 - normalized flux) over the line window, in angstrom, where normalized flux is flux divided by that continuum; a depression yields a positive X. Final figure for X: -1.29 angstrom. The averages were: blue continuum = 55.4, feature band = 56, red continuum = 54.4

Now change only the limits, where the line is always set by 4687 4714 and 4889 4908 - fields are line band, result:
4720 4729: -0.4 angstrom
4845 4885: 1.3 angstrom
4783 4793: 0.2 angstrom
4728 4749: -0.4 angstrom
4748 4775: 0.2 angstrom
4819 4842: -0.1 angstrom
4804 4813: -0.5 angstrom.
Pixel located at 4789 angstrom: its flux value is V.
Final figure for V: 53.51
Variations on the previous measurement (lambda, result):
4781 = 54.58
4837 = 55.62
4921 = 45.47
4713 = 57.38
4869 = 51.28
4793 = 55.59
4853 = 57.31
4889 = 47.69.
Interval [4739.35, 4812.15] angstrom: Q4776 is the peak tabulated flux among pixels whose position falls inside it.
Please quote 59.25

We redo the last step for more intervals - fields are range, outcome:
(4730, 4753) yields 57.97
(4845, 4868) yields 57.32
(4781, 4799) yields 57.8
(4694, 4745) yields 59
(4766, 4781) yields 54.94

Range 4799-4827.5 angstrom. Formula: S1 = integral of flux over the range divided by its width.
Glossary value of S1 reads 57.3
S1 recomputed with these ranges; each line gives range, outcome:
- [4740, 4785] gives 55.1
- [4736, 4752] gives 56.4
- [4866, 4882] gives 53.2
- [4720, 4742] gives 56.1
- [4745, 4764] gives 55.6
